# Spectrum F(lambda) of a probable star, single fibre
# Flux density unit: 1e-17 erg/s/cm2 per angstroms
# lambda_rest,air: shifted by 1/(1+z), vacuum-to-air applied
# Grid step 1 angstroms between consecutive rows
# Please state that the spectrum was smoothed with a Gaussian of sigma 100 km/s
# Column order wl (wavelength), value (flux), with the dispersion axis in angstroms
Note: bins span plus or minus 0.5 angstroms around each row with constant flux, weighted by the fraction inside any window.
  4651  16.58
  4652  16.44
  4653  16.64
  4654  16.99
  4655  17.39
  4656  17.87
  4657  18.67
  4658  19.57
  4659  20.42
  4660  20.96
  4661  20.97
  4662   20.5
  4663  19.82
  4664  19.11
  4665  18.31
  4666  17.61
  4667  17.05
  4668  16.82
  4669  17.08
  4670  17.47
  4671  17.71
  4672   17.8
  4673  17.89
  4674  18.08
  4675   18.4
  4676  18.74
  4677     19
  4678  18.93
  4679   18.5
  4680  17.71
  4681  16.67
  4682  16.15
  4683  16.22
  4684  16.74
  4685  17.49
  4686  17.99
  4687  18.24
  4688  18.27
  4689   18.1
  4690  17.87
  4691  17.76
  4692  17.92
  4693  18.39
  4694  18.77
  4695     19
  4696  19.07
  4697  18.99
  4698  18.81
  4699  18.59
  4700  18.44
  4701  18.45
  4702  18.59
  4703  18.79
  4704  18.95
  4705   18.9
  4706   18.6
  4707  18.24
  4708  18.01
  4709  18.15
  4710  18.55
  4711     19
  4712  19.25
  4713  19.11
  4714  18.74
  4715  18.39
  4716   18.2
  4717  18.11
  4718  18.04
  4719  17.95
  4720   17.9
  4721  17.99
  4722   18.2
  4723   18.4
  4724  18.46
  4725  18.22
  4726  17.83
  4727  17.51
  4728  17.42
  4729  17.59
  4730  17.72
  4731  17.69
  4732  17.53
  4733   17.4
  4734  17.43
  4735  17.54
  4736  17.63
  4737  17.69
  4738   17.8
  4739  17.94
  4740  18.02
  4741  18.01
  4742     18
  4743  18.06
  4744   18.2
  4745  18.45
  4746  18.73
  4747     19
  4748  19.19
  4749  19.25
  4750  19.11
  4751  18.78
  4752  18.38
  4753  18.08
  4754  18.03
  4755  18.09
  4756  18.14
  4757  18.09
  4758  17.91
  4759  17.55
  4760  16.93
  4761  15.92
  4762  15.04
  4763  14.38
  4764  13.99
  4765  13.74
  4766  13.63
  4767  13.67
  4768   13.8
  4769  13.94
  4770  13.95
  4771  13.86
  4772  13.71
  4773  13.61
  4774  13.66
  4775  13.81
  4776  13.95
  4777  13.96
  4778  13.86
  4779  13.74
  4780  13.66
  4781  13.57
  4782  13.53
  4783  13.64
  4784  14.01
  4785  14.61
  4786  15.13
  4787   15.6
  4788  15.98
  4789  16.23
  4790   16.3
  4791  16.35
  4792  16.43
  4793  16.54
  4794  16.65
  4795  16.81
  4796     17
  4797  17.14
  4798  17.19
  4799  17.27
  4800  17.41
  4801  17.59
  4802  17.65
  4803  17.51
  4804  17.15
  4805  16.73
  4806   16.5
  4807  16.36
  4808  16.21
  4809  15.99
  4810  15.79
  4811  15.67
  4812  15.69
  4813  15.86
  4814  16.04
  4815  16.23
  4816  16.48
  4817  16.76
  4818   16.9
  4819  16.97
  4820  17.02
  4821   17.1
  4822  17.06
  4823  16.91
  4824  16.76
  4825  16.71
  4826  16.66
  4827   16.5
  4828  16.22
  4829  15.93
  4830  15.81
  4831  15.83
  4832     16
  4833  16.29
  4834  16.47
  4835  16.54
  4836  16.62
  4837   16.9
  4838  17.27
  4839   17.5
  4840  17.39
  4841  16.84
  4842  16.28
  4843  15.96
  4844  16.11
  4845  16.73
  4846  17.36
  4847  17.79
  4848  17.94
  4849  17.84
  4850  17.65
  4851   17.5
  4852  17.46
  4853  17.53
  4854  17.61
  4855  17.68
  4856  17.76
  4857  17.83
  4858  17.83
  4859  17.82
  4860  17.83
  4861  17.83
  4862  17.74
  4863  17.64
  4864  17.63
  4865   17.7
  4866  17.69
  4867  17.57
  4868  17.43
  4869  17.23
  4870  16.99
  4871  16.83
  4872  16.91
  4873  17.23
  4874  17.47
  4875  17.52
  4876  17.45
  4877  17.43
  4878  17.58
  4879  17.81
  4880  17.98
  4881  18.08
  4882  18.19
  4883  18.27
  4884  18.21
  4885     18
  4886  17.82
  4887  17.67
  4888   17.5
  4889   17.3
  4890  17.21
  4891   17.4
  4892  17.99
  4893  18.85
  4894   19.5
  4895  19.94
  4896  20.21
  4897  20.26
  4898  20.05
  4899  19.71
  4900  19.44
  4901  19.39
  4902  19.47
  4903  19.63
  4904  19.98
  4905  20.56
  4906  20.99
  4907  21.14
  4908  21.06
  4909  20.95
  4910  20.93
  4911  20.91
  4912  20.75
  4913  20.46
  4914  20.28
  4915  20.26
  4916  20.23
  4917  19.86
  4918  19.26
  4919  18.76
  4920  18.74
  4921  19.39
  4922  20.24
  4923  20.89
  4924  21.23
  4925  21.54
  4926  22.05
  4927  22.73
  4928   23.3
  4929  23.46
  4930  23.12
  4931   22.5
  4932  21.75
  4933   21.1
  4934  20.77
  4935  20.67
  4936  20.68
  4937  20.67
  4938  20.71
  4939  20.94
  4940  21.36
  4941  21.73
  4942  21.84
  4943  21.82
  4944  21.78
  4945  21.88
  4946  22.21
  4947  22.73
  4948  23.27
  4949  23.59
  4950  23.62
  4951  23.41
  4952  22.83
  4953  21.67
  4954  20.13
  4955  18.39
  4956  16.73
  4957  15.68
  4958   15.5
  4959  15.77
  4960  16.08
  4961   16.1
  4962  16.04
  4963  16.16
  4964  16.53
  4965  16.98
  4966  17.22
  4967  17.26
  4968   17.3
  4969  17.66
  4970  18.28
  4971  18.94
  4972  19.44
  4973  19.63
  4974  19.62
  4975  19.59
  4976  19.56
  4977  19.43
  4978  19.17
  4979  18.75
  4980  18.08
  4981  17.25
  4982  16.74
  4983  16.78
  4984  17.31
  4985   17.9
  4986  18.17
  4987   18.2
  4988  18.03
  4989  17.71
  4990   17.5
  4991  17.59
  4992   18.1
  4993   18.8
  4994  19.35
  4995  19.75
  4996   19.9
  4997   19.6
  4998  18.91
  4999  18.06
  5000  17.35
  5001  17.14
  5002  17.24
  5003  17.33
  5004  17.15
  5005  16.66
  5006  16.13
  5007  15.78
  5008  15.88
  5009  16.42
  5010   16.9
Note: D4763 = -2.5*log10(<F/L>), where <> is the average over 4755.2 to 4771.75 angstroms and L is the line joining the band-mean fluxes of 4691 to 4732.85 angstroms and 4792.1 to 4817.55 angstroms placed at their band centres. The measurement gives 0.14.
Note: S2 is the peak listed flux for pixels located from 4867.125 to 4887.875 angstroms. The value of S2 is 18.27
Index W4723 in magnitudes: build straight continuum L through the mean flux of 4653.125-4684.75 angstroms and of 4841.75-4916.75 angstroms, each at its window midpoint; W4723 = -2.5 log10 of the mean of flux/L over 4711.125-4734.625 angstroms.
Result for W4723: 0.012 mag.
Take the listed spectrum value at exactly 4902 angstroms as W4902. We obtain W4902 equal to 19.47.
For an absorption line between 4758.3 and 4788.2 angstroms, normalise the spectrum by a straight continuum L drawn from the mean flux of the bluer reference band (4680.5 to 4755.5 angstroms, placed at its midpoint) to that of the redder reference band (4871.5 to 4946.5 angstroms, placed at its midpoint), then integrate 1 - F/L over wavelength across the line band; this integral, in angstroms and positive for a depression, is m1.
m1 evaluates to 6.9 angstroms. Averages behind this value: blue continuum 18.2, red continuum 19.9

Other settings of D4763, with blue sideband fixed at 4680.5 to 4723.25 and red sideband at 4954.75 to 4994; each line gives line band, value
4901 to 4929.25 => -0.159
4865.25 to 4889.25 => 0.018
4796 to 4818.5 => 0.086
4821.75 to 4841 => 0.087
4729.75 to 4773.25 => 0.076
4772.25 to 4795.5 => 0.214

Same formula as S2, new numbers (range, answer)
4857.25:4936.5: 23.46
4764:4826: 17.65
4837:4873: 17.94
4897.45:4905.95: 20.56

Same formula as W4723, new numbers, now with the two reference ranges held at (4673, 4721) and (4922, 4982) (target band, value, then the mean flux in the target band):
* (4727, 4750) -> 0.03 mag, 18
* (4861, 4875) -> 0.12 mag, 17.4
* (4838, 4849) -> 0.13 mag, 17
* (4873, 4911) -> 0.04 mag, 18.9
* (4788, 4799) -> 0.14 mag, 16.7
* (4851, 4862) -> 0.09 mag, 17.7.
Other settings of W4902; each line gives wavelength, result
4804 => 17.15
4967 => 17.26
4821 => 17.1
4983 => 16.78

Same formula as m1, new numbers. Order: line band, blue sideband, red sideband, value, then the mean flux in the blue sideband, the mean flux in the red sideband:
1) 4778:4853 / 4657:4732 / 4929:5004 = 9.3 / 18.3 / 19.2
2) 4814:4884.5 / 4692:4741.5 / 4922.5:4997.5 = 6.7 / 18.2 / 19.6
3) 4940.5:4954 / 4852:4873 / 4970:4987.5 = -3.1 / 17.5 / 18.5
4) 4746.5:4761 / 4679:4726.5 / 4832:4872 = -0.3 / 18.2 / 17.3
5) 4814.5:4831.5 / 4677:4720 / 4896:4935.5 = 2.7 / 18.3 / 20.7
